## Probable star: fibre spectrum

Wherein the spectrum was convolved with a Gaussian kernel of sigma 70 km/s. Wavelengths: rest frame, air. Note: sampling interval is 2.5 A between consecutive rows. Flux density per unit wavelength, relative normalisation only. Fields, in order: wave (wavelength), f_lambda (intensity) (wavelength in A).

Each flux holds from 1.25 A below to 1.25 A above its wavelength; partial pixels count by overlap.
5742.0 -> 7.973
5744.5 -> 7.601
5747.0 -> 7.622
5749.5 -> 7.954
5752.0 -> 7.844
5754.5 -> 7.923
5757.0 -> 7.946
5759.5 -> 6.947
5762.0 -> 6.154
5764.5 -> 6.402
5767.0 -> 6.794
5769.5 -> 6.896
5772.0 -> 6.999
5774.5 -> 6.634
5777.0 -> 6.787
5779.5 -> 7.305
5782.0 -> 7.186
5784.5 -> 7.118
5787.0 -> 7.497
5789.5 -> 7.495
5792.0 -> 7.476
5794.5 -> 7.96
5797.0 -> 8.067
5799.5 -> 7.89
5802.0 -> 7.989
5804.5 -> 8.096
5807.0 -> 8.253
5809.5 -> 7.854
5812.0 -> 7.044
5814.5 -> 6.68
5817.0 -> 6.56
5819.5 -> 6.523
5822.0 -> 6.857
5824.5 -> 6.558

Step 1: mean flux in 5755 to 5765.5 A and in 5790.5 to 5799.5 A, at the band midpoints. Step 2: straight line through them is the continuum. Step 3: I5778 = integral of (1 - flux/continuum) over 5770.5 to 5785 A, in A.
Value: 0.8 A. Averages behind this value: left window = 6.95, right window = 7.83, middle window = 7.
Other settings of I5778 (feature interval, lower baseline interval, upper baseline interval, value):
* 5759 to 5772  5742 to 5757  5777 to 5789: 1.5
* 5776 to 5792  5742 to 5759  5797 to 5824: 0.6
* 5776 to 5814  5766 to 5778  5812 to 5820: -4.8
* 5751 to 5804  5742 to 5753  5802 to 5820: 1.9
